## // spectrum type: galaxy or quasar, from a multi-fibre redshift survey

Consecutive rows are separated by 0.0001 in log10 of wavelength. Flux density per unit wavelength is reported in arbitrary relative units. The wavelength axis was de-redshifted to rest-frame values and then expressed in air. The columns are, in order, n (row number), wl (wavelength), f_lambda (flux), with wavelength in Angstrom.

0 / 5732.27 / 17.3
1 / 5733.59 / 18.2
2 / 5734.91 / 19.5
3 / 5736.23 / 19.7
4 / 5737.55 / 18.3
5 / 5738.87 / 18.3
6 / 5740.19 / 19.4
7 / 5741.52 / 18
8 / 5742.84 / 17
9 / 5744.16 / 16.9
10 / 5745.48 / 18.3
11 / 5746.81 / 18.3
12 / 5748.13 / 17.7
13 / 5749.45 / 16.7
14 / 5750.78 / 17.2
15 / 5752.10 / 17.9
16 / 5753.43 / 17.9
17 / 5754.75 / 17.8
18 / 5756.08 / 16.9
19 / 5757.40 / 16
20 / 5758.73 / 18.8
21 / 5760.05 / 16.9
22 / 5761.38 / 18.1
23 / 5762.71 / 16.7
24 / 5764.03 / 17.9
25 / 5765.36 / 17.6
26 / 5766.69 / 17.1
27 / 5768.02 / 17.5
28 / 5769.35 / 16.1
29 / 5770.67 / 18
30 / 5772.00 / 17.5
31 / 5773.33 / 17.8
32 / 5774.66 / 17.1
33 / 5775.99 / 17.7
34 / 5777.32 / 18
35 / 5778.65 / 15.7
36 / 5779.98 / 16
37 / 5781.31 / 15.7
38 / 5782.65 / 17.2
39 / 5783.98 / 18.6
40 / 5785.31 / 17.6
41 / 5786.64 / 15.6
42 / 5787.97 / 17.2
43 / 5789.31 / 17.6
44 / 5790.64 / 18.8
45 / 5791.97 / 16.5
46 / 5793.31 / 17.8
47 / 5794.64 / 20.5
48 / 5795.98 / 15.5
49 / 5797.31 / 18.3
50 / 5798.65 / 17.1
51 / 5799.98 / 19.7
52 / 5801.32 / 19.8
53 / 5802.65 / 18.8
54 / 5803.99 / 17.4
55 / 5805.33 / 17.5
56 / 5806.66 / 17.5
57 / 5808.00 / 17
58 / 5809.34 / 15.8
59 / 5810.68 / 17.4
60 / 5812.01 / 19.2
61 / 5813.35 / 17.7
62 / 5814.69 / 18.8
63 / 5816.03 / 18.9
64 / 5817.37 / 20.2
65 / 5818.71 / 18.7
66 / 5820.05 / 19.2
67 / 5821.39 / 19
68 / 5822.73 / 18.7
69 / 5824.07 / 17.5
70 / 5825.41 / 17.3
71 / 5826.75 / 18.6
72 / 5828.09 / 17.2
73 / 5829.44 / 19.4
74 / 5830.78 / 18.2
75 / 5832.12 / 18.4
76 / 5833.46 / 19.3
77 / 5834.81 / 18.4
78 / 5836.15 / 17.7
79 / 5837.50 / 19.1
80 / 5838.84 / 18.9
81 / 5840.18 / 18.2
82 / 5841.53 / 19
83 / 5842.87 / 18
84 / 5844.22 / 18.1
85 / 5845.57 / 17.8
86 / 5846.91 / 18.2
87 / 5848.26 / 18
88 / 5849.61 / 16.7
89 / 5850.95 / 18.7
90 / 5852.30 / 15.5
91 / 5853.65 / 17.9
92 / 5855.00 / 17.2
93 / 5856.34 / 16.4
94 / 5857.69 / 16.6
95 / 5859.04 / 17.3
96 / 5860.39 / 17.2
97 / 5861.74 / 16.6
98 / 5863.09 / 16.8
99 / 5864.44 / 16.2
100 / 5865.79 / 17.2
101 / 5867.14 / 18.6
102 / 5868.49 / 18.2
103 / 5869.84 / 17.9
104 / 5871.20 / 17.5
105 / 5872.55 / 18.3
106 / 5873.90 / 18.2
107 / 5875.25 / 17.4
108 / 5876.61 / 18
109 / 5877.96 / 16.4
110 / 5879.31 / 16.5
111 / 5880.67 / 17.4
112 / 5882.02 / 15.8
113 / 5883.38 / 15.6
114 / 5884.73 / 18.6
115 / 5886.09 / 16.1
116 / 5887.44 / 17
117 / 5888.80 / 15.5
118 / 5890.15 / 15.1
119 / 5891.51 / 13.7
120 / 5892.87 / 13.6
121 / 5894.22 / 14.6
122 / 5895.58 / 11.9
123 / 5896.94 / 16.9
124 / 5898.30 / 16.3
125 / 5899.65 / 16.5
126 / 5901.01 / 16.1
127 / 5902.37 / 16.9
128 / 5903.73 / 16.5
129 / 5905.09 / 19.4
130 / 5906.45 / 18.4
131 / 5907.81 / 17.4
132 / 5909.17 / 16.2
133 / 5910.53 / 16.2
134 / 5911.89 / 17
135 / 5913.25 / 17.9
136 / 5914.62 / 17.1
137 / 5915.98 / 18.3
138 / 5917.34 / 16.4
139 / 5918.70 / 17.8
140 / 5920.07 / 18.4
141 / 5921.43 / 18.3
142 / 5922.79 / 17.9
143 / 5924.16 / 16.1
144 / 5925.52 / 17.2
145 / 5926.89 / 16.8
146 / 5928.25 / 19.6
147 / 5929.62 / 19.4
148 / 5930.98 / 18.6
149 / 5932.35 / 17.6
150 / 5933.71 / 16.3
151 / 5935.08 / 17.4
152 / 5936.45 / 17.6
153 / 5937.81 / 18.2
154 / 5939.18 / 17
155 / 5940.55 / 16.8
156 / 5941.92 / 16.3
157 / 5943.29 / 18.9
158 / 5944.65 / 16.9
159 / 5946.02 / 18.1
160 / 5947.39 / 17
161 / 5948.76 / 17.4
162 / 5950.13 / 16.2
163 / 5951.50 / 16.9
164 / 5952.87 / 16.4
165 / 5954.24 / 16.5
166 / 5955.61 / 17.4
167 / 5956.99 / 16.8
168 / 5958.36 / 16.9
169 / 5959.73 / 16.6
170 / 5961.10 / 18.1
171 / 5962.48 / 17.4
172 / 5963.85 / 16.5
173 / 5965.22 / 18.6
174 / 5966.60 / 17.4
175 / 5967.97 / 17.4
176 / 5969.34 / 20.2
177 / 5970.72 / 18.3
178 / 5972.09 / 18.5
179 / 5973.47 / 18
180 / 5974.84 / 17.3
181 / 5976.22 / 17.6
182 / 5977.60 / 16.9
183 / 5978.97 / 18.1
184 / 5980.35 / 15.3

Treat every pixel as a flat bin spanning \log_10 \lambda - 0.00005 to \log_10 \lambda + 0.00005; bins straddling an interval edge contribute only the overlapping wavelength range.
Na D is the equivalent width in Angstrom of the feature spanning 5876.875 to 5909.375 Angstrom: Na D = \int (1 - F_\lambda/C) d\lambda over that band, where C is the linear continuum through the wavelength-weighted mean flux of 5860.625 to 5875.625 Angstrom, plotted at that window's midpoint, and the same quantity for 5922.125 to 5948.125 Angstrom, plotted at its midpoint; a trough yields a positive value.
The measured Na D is 2.5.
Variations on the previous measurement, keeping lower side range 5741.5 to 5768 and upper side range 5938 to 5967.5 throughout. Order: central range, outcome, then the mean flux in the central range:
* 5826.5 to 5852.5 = -1.30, 18.2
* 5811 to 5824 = -1.09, 18.8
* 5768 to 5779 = 0.09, 17.3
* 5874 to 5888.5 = 0.32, 16.9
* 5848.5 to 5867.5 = 0.28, 17.1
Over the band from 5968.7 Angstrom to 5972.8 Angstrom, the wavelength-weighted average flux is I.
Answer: 19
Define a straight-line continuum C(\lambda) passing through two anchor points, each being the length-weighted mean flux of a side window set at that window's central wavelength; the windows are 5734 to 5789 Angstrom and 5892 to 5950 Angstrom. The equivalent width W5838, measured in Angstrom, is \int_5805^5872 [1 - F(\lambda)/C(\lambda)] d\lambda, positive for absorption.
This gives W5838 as -2.3 Angstrom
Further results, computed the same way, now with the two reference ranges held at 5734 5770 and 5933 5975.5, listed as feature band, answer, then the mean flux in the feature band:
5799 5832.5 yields -1.3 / 18.3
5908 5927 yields 0.2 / 17.3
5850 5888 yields 0.8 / 17.2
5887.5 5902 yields 1.9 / 15.1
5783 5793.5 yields 0.1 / 17.4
